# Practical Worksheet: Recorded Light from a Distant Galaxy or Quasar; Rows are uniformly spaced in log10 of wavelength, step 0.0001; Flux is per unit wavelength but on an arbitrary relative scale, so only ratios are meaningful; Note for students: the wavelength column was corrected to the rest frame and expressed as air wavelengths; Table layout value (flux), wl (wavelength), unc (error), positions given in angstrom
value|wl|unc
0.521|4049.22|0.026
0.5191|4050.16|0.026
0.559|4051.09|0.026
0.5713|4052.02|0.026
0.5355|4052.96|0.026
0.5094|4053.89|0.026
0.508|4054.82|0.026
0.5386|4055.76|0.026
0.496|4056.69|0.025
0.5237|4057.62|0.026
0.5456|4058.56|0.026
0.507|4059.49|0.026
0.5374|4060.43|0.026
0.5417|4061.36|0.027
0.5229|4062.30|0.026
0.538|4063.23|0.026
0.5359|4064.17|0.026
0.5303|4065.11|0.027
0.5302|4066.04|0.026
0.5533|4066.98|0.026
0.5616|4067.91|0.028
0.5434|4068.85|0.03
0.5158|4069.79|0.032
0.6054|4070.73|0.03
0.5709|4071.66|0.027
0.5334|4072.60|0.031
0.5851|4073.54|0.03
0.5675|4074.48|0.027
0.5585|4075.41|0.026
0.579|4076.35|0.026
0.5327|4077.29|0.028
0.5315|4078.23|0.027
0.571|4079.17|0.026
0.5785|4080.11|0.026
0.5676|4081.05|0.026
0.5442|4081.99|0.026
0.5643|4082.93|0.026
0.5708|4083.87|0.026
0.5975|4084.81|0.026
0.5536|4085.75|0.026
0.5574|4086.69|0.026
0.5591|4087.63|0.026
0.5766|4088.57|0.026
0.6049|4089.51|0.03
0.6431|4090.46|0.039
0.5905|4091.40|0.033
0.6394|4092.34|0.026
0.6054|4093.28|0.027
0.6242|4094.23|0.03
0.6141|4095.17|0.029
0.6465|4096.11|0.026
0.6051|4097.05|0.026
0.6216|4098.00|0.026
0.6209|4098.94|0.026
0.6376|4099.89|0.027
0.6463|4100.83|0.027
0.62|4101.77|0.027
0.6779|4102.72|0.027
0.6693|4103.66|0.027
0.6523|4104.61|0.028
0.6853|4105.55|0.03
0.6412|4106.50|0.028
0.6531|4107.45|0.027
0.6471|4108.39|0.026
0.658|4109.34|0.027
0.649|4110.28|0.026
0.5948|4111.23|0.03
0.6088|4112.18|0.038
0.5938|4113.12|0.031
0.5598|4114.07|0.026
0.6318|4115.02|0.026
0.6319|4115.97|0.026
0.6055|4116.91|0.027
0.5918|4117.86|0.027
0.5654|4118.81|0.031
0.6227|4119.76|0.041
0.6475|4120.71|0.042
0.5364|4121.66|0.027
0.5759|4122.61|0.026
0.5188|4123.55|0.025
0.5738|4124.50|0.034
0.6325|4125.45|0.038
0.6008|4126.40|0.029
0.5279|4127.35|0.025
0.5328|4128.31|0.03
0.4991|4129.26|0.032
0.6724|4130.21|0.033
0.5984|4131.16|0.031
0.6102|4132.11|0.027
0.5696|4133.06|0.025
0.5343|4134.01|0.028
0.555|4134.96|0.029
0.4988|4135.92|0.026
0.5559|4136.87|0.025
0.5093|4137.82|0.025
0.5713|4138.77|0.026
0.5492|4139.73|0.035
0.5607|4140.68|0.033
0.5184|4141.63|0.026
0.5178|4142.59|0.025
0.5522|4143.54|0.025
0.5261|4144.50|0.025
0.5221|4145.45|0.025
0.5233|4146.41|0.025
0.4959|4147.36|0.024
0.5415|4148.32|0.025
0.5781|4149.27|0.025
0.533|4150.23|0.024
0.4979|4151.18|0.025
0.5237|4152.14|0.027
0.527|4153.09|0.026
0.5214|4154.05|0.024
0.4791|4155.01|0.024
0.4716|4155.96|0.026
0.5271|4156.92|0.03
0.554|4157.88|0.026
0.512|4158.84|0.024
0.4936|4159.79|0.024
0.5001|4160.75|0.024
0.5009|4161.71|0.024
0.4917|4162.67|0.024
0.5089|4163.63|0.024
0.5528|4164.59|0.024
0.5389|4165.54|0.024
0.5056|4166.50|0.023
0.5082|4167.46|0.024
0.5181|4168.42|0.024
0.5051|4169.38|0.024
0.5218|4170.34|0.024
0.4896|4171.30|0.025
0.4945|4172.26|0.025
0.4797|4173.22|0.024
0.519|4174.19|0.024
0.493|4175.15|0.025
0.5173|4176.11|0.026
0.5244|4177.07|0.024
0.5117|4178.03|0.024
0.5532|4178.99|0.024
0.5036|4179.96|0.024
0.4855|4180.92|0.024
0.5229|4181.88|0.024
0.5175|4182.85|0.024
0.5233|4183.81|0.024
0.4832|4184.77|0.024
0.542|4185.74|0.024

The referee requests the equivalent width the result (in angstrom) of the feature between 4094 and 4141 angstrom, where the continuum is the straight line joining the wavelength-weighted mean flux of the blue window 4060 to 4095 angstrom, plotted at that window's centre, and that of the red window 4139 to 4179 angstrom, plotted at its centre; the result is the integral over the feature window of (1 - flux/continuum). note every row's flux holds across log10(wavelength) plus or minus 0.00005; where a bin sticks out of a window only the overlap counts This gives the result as -5.0 angstrom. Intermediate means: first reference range 0.566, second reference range 0.518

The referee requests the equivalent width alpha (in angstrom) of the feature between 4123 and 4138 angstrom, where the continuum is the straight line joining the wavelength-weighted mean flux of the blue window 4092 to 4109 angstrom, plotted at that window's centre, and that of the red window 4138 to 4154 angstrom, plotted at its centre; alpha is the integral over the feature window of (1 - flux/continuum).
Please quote 0.2 angstrom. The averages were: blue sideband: 0.639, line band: 0.563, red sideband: 0.533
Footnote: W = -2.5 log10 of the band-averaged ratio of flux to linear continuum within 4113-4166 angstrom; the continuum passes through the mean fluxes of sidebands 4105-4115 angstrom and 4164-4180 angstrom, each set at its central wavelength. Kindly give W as 0.050 mag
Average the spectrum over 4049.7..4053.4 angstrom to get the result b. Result 0.546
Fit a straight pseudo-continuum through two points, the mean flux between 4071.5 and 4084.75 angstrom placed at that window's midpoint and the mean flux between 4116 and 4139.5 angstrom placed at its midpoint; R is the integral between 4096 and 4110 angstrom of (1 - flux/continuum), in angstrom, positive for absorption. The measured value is -1.9 angstrom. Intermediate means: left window 0.562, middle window 0.646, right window 0.572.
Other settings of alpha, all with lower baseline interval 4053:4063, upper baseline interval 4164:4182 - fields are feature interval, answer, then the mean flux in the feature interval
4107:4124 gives -2.8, 0.605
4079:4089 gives -0.9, 0.567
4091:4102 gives -2.2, 0.623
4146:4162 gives -0.1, 0.517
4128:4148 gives -1.2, 0.546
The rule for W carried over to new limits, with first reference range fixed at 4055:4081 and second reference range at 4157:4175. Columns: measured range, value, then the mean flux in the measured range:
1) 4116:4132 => -0.11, 0.584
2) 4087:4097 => -0.14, 0.61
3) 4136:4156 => -0.02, 0.528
